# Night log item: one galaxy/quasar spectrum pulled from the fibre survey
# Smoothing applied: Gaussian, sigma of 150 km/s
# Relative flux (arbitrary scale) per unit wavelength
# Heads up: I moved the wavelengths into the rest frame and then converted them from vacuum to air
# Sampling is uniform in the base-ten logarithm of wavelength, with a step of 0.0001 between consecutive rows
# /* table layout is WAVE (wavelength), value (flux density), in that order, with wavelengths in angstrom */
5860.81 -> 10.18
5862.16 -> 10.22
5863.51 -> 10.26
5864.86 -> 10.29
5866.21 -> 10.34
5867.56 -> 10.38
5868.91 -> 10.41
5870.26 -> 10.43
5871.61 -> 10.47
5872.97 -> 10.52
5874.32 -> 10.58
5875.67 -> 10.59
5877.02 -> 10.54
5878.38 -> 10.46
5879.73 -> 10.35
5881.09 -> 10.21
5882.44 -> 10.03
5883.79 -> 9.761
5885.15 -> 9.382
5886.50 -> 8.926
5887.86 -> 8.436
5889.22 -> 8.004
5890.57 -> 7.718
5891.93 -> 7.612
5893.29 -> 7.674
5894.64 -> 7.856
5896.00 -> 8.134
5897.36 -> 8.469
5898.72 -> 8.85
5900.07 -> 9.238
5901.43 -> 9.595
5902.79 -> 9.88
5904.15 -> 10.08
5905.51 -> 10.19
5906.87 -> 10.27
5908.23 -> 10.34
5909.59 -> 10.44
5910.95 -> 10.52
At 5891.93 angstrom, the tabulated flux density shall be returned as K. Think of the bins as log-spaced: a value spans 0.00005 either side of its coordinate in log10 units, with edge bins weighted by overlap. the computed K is 7.612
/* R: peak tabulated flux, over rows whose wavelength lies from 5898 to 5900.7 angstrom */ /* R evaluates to 9.238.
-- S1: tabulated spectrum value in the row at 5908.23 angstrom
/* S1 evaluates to 10.34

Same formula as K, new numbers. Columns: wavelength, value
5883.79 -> 9.761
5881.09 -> 10.21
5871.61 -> 10.47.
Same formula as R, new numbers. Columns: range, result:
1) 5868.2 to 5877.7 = 10.59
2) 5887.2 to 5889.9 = 8.436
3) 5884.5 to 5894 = 9.382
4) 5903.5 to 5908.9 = 10.34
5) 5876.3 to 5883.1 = 10.54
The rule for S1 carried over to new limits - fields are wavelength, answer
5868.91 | 10.41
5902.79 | 9.88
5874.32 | 10.58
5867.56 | 10.38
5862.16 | 10.22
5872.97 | 10.52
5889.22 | 8.004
